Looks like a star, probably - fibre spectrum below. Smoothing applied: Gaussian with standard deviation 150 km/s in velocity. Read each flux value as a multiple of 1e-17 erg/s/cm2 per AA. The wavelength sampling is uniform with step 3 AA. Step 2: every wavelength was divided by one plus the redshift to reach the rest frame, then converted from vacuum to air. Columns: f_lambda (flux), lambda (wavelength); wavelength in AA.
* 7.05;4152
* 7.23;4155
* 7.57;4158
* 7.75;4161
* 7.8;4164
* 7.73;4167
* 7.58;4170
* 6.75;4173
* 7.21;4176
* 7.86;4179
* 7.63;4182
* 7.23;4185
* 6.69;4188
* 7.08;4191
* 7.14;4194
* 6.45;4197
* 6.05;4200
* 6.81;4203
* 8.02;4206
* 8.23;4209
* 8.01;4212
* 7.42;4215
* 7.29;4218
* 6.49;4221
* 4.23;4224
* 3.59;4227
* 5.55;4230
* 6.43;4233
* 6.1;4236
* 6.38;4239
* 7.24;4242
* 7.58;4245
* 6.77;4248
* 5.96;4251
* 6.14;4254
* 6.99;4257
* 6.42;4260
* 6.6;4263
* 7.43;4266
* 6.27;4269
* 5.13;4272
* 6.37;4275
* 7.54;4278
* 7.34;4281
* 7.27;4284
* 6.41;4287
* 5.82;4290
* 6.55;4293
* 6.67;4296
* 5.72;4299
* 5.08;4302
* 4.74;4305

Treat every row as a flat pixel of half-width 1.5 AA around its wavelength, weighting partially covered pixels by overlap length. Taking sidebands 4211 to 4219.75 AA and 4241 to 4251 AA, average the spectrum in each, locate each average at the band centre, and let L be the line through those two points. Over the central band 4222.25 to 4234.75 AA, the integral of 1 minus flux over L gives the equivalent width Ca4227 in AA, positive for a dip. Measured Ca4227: 3.9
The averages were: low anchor 7.52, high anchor 7.01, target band 5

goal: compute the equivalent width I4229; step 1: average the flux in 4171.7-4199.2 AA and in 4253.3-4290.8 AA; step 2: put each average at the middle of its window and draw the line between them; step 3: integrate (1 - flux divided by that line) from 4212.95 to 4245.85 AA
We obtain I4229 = 3.1 AA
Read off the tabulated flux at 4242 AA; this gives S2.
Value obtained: 7.24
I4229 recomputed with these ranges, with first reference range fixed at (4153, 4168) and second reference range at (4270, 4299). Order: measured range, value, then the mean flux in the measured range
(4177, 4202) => 1.1 AA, 7.02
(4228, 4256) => 1.9 AA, 6.42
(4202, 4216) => -1.1 AA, 7.74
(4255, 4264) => 0.1 AA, 6.64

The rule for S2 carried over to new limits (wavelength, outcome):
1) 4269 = 6.27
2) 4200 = 6.05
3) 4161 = 7.75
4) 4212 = 8.01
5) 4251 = 5.96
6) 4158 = 7.57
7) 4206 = 8.02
